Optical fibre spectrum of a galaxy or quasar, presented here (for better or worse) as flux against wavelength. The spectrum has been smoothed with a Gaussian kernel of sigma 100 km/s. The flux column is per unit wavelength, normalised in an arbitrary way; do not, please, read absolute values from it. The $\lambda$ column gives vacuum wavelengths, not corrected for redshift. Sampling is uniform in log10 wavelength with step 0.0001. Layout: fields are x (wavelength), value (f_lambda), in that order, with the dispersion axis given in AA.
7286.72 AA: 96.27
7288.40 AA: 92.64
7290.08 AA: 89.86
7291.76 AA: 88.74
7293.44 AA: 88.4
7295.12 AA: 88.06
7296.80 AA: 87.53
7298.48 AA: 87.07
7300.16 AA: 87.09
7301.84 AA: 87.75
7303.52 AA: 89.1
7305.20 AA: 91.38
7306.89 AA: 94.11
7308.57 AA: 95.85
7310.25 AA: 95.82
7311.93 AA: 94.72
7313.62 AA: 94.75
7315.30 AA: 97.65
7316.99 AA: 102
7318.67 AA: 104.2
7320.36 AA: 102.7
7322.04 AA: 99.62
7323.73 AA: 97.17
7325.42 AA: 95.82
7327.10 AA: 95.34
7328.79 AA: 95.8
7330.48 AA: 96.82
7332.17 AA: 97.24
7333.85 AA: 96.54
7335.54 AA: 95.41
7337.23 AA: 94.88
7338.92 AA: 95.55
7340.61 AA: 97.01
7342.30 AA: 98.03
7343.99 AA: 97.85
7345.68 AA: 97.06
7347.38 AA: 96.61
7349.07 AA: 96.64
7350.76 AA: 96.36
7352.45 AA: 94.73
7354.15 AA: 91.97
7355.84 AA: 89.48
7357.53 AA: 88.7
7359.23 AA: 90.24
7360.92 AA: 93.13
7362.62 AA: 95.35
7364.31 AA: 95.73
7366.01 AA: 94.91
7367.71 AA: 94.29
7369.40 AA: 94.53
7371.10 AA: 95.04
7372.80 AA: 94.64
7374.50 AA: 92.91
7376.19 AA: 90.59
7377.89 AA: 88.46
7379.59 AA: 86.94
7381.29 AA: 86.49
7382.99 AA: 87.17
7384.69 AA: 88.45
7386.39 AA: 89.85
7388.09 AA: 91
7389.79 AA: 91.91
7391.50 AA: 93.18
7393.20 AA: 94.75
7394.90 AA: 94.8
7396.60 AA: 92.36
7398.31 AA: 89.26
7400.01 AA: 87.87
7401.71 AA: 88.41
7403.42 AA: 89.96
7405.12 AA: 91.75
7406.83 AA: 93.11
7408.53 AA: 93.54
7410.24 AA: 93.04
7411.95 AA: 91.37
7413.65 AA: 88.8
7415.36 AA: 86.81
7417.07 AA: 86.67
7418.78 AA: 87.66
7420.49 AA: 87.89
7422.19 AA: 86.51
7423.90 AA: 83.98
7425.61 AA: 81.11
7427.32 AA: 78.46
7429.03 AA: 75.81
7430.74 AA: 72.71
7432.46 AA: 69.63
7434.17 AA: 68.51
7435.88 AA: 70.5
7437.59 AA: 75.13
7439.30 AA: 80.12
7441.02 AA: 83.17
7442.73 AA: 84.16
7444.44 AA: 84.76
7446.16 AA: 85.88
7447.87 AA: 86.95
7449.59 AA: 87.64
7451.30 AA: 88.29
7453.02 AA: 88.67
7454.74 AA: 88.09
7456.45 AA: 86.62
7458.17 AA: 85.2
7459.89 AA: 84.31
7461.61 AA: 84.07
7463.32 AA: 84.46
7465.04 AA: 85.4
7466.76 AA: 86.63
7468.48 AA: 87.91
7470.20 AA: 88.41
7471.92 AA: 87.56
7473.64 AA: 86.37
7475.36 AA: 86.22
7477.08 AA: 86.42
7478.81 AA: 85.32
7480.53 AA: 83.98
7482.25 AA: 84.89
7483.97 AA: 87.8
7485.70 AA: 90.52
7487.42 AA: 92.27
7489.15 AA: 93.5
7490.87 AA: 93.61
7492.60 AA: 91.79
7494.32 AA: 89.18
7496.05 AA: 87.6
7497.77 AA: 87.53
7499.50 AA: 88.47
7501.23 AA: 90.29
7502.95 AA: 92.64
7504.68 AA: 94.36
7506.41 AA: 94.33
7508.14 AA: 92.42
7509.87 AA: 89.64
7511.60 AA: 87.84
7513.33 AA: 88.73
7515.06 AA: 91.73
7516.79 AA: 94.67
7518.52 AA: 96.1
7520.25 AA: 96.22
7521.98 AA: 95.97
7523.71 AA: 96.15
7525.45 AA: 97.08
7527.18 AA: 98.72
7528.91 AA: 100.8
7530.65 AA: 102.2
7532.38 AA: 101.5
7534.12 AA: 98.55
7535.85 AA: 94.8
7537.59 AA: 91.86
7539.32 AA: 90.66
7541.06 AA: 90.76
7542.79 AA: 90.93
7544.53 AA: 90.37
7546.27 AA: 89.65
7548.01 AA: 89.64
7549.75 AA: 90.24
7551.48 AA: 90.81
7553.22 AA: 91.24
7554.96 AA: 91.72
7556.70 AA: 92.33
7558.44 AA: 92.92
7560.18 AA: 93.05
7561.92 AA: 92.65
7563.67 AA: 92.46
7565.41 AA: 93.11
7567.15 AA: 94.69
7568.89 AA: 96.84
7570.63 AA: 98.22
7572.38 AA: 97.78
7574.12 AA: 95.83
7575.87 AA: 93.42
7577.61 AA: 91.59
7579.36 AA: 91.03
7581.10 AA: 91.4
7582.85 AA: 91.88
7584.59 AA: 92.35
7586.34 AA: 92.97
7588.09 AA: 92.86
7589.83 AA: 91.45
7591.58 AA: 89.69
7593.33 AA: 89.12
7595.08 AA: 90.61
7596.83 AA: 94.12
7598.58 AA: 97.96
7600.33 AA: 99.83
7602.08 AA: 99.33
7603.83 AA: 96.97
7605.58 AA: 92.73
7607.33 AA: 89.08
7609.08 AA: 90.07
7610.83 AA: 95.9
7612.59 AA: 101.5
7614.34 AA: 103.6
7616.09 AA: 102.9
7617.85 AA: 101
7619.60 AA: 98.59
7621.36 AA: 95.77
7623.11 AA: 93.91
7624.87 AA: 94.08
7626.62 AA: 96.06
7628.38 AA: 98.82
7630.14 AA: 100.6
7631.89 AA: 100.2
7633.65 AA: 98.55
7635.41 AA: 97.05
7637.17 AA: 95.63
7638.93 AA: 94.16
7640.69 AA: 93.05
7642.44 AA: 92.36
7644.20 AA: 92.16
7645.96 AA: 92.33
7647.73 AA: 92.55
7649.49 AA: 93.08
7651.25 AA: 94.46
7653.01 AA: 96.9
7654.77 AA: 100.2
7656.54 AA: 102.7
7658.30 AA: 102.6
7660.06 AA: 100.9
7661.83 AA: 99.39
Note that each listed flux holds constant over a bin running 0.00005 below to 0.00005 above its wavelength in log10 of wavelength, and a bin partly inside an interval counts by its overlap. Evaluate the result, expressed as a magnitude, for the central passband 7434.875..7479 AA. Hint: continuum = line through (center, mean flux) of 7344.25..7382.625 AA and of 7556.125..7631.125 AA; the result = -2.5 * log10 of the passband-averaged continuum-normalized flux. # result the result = 0.11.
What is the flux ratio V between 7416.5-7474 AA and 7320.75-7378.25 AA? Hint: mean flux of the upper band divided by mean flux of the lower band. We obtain 0.9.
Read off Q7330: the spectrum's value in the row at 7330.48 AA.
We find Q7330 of 96.82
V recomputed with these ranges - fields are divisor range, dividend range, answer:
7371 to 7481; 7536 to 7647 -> 1.09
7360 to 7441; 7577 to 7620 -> 1.08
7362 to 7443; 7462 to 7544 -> 1.04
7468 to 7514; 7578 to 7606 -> 1.05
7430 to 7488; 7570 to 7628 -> 1.13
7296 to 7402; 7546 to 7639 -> 1.01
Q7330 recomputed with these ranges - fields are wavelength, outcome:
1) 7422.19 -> 86.51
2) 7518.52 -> 96.1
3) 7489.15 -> 93.5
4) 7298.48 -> 87.07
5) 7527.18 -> 98.72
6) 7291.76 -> 88.74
